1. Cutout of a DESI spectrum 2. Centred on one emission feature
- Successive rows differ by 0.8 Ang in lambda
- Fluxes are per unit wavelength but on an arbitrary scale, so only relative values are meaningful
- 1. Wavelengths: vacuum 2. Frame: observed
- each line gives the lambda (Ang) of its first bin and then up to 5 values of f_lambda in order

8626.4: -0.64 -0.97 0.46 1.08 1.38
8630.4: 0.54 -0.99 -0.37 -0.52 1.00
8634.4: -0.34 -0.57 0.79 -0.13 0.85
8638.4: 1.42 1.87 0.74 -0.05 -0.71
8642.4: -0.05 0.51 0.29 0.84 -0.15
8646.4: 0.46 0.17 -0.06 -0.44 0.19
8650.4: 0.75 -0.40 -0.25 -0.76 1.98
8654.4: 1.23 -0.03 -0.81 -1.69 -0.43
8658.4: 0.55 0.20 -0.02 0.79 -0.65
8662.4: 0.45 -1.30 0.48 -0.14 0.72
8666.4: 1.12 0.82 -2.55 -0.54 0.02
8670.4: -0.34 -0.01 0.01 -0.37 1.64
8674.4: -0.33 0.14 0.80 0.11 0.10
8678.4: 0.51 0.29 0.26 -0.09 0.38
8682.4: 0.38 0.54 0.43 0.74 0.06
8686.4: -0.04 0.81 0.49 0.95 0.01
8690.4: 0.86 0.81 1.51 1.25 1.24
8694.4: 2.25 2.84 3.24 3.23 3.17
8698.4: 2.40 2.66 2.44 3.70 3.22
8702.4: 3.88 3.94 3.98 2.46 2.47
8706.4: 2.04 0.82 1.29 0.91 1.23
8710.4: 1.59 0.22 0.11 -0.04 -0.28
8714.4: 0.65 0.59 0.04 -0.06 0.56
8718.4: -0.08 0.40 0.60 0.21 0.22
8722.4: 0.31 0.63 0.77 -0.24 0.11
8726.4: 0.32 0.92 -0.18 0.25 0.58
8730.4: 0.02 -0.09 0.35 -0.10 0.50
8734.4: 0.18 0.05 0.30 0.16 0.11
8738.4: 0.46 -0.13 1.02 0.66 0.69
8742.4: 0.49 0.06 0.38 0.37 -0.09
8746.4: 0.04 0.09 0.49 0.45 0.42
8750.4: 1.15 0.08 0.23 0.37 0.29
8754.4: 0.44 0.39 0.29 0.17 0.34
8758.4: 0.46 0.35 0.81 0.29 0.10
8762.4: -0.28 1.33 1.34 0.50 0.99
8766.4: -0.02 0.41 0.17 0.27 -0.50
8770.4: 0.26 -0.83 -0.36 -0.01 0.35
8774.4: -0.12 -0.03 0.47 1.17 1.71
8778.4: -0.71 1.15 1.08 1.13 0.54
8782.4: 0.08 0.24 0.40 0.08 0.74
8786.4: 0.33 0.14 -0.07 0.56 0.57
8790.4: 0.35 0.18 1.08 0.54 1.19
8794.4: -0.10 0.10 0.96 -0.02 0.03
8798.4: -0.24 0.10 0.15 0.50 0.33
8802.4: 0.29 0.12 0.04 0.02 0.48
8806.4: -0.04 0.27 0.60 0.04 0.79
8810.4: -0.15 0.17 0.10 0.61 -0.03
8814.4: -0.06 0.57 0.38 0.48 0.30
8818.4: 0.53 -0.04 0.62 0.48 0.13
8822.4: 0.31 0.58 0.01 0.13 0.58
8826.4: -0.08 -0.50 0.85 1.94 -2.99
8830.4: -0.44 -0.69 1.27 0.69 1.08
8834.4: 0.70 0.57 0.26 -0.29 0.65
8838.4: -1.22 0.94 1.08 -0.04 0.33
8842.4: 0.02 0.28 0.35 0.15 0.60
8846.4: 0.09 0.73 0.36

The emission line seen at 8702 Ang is [O II] 3727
